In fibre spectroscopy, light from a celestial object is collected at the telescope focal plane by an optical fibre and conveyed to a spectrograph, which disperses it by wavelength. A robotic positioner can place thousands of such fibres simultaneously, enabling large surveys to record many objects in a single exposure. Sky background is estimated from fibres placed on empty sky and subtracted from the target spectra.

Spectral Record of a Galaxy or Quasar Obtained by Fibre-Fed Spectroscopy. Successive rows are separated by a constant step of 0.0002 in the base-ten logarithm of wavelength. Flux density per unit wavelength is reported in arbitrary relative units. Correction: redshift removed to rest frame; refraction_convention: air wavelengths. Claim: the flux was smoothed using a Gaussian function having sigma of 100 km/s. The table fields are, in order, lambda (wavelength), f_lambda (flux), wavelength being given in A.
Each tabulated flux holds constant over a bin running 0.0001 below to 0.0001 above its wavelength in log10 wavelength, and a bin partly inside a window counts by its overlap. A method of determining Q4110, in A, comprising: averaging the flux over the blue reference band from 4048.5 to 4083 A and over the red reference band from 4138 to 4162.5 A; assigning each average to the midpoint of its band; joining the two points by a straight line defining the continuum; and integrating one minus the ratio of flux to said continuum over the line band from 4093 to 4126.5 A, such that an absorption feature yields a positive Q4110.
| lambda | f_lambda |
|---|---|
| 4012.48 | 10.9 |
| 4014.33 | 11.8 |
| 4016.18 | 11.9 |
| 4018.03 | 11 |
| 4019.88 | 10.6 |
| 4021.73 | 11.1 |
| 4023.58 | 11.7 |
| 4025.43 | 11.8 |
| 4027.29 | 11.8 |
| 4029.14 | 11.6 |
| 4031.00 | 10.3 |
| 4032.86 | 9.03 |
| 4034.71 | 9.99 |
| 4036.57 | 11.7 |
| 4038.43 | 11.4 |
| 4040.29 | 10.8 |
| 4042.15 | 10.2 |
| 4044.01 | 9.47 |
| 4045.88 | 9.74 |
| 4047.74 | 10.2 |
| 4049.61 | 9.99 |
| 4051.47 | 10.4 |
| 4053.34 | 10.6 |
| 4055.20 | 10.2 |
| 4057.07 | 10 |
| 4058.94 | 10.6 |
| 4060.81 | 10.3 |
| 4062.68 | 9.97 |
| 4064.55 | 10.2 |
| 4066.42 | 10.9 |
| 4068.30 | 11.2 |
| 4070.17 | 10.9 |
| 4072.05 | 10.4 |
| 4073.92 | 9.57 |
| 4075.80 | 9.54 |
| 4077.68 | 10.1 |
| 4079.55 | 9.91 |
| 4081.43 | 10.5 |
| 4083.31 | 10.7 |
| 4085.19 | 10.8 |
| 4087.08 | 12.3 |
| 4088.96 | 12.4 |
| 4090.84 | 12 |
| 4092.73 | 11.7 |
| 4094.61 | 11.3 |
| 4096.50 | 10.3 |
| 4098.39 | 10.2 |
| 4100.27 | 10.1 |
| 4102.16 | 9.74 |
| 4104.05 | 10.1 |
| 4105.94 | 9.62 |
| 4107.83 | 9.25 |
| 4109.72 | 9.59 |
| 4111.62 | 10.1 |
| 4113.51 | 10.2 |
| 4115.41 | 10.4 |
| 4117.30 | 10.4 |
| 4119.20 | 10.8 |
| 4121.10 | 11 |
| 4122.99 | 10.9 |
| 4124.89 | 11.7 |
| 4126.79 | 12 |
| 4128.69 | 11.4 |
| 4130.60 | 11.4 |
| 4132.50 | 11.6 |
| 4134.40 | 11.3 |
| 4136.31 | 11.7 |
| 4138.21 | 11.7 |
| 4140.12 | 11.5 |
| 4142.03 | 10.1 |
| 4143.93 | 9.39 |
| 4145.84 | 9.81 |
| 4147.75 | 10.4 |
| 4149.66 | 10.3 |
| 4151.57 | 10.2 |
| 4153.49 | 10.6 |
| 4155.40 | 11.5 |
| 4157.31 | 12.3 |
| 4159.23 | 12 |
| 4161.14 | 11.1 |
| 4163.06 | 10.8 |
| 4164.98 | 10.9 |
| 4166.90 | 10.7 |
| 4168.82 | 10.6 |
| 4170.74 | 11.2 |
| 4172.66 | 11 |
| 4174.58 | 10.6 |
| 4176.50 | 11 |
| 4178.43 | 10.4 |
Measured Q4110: 0.5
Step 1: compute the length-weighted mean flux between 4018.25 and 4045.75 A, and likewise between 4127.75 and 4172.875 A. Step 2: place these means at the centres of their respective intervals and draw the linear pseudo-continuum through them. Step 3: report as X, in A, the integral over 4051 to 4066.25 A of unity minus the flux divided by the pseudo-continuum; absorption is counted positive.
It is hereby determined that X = 0.7 A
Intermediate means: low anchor 10.8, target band 10.3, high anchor 11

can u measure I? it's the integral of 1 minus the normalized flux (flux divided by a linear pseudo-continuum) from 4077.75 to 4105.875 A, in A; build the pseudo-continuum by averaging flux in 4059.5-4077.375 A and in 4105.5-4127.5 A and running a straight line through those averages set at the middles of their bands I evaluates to -1.0 A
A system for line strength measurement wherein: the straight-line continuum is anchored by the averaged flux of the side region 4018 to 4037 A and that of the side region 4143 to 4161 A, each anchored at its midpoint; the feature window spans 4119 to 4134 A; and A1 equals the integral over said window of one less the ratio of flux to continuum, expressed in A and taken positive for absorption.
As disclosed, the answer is -0.8 A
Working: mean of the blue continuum 10.9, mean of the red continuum 10.7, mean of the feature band 11.4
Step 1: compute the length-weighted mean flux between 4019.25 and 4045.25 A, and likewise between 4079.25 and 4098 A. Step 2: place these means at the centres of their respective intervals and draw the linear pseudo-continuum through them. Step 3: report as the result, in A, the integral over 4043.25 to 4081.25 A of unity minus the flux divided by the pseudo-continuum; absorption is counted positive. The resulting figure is 2.8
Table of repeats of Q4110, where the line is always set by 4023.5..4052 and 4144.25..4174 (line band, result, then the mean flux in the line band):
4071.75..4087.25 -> 0.52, 10.3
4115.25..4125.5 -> -0.09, 10.9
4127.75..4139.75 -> -0.79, 11.5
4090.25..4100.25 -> -0.24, 11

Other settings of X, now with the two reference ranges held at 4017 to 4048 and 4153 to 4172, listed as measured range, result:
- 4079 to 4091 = -0.3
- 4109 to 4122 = 0.8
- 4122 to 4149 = 0.1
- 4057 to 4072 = 0.4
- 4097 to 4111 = 1.5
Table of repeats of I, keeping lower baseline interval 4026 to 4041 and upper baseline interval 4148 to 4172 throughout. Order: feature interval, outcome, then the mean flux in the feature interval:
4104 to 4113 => 1.0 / 9.72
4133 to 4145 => 0.0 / 11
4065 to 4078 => 0.6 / 10.4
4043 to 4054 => 0.8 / 10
